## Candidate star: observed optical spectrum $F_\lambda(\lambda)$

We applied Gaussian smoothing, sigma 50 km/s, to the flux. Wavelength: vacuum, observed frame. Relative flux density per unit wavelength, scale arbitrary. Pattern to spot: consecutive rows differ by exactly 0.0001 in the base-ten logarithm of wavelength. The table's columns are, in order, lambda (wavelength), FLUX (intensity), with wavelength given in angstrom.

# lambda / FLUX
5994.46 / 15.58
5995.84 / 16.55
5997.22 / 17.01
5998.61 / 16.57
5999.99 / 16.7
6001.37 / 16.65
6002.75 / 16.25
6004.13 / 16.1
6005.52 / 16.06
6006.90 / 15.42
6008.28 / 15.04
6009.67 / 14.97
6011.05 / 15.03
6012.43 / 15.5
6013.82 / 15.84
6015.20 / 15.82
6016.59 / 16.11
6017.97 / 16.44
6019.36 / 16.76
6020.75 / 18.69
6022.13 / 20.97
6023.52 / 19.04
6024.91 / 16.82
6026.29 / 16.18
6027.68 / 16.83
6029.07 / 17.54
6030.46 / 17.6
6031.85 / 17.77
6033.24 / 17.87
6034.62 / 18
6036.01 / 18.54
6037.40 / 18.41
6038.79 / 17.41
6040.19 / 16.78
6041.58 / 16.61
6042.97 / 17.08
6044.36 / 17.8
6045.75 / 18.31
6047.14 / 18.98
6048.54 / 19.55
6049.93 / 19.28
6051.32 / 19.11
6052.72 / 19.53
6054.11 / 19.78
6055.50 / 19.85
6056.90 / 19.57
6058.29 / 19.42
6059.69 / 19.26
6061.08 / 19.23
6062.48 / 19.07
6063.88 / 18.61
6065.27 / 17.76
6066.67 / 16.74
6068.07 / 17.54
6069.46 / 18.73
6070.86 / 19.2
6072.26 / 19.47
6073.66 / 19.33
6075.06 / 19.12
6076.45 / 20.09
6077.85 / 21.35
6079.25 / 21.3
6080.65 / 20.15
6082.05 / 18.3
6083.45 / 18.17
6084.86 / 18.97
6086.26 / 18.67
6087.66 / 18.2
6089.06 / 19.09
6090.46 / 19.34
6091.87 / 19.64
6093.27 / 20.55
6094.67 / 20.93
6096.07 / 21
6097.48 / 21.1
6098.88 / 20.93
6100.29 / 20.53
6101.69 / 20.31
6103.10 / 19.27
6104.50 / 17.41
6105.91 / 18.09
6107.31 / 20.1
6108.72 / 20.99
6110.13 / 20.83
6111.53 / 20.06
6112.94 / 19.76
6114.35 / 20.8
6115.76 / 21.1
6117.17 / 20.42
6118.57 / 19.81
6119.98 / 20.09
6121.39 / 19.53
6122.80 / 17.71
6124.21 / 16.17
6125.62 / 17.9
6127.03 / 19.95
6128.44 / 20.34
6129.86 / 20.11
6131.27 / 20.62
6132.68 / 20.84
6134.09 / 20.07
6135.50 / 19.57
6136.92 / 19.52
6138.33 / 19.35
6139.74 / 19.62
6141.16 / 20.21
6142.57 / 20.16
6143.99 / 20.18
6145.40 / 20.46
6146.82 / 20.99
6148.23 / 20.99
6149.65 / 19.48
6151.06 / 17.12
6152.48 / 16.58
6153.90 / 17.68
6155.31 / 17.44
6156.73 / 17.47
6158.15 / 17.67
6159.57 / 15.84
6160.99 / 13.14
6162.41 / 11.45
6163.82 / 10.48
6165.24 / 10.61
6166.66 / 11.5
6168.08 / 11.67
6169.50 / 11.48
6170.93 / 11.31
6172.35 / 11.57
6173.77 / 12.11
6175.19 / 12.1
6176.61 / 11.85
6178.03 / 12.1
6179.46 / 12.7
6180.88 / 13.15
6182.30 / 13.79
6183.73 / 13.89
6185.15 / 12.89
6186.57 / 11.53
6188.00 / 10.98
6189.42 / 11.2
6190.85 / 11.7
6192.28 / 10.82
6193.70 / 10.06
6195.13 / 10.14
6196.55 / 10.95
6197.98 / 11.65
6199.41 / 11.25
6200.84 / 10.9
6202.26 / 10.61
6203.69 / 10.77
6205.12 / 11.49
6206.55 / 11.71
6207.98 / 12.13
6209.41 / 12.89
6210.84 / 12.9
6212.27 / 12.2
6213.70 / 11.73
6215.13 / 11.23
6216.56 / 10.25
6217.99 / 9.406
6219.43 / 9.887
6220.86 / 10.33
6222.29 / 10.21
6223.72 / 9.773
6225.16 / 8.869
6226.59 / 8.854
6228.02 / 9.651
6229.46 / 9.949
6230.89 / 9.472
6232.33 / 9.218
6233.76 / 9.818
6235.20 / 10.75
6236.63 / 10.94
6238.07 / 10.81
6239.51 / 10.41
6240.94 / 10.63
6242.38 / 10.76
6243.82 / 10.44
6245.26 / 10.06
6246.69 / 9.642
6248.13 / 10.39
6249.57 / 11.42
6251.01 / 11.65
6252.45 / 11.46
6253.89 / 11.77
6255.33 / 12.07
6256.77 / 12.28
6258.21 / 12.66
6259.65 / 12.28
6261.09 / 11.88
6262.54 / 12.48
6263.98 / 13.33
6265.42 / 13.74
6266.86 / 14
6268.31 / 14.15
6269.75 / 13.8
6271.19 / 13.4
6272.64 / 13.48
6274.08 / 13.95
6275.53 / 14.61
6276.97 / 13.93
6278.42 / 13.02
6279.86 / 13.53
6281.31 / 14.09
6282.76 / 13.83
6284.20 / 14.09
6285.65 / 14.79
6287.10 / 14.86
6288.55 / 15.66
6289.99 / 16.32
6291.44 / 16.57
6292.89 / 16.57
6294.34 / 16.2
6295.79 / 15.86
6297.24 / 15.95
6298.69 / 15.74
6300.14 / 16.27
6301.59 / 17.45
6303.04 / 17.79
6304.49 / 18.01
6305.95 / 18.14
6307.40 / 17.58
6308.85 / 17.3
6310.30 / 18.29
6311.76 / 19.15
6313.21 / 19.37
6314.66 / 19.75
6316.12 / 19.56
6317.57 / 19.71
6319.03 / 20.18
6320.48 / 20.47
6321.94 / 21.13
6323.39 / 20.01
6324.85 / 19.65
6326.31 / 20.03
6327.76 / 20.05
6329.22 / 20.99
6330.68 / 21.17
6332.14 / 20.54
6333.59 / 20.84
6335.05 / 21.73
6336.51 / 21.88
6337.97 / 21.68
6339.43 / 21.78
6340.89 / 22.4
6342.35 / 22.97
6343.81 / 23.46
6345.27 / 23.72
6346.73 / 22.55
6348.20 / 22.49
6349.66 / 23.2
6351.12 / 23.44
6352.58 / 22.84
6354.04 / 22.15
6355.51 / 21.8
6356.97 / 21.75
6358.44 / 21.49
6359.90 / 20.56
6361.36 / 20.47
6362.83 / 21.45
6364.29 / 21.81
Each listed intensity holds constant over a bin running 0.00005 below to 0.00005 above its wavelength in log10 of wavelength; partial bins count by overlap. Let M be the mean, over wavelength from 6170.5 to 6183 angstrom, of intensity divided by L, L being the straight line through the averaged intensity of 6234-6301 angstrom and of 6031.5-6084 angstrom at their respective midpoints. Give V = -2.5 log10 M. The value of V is 0.26 mag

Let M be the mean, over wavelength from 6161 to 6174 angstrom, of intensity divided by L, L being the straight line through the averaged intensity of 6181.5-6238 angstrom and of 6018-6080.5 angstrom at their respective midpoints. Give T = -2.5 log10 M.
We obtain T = 0.14 mag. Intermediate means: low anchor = 18.6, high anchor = 10.9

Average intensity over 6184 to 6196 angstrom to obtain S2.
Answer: 11.3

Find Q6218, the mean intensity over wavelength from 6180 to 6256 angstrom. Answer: 11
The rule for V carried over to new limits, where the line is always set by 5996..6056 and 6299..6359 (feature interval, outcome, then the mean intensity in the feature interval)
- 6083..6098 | -0.09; 19.6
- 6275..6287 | 0.39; 14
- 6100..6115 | -0.09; 19.8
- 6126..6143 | -0.08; 20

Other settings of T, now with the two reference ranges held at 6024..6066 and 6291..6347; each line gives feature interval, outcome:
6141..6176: 0.21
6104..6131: -0.05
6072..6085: -0.07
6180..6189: 0.44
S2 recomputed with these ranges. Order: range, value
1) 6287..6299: 16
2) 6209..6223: 11.1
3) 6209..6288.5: 11.8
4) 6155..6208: 12.2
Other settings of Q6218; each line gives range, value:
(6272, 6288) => 14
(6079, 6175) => 18.2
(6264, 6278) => 13.8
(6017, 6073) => 18.3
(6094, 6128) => 19.8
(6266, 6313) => 15.6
